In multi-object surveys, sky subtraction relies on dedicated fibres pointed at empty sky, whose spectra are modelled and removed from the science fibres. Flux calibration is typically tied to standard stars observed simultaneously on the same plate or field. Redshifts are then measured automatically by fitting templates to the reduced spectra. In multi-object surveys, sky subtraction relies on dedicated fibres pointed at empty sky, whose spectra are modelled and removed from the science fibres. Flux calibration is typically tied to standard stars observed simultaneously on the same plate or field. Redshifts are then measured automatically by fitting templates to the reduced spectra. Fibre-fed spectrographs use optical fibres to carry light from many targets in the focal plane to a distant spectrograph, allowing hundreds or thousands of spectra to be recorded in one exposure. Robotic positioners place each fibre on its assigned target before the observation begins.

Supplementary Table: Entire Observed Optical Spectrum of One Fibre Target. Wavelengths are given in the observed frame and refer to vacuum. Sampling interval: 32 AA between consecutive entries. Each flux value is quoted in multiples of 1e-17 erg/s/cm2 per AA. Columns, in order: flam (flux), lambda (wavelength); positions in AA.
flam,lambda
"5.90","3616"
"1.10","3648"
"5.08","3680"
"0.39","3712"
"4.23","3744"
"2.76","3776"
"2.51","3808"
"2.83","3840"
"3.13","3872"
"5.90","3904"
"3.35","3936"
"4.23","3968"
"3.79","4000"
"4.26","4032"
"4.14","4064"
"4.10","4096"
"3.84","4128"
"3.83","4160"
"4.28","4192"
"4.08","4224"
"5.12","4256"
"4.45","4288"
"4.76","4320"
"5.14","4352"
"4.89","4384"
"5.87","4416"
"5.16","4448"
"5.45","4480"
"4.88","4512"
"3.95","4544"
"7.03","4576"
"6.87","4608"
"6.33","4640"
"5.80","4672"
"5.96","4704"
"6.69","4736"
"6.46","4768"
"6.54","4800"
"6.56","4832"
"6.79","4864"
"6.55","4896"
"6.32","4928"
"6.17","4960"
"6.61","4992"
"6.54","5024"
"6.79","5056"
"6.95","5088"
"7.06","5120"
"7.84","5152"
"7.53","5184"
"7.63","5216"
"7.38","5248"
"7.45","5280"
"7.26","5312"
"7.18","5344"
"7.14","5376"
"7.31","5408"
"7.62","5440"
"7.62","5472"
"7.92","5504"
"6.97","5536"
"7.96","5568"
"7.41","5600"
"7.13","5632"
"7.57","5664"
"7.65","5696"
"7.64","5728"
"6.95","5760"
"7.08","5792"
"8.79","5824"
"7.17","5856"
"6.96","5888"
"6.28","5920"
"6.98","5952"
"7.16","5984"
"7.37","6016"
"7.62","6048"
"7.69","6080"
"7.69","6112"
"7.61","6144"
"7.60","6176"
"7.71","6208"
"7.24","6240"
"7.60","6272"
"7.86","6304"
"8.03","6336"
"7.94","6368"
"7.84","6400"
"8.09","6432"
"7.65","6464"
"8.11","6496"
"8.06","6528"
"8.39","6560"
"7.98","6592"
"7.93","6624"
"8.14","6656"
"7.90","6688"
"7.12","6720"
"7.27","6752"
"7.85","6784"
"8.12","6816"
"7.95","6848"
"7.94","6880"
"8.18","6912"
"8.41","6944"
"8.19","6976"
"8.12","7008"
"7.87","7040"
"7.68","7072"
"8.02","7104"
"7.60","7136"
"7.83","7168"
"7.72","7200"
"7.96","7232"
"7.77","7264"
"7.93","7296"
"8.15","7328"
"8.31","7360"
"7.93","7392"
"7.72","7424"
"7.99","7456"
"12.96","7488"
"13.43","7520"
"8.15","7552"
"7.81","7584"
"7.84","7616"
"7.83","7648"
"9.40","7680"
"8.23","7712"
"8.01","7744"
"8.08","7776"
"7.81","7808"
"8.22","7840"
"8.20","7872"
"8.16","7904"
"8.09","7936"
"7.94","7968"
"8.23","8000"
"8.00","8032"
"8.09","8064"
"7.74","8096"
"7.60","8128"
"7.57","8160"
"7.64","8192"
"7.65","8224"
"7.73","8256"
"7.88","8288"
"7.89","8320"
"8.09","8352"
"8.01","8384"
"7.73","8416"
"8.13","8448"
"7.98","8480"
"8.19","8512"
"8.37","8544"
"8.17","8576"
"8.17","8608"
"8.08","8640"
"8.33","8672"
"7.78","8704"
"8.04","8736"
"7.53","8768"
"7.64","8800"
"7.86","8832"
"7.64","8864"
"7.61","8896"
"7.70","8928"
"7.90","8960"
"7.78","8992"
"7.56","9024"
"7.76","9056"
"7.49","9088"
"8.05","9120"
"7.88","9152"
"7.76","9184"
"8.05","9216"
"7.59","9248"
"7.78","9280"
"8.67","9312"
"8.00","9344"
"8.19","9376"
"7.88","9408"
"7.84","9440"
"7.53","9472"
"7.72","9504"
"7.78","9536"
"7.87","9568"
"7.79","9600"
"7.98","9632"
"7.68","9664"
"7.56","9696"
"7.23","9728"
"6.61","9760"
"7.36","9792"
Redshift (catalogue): 0.143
